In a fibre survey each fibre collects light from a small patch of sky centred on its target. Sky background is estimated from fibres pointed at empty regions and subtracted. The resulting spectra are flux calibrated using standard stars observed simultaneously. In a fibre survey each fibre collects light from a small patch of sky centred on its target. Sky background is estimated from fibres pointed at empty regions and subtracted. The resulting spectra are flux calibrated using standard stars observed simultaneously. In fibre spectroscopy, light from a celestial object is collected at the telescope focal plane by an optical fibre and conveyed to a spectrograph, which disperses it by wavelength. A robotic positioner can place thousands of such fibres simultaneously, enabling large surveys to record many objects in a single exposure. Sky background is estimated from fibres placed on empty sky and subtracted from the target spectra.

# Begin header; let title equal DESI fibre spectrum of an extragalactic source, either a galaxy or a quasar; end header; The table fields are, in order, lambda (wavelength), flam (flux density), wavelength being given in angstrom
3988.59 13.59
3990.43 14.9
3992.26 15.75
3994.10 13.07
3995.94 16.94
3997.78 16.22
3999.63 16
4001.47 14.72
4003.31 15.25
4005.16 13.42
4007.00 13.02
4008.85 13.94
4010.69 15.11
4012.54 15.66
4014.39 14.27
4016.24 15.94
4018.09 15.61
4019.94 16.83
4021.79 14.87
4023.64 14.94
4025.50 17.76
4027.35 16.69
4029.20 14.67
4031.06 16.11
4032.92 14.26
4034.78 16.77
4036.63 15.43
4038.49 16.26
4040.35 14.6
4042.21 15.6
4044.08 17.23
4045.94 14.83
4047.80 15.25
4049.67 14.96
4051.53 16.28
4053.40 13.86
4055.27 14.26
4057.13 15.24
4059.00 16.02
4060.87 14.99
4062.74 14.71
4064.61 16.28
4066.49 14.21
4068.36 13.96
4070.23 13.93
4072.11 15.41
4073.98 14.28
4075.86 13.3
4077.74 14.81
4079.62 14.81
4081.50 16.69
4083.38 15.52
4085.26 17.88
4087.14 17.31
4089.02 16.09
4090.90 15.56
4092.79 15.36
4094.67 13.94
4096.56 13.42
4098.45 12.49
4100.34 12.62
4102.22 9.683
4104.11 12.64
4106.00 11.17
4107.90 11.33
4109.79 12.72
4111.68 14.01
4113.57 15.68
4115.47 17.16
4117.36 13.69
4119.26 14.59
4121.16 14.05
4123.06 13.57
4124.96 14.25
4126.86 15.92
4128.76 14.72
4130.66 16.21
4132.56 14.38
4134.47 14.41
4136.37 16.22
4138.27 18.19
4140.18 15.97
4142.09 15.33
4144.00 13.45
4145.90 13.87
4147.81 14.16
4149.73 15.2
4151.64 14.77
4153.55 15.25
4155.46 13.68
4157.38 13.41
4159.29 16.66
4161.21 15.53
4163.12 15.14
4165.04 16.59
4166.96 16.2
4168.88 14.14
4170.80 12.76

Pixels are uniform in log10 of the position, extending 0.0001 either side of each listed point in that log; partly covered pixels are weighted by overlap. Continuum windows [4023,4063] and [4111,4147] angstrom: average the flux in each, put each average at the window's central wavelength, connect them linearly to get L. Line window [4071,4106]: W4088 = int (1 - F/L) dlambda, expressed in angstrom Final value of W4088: 1.9 angstrom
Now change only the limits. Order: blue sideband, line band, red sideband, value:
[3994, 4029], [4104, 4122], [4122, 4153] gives 1.6 angstrom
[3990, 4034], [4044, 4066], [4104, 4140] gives -0.4 angstrom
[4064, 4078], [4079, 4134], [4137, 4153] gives 1.5 angstrom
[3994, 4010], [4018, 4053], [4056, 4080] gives -2.2 angstrom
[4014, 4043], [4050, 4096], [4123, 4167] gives 0.9 angstrom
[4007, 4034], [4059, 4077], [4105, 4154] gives 0.5 angstrom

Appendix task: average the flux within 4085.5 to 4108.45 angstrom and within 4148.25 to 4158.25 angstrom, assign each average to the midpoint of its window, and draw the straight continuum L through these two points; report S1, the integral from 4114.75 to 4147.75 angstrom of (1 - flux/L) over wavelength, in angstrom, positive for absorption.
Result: -2.08 angstrom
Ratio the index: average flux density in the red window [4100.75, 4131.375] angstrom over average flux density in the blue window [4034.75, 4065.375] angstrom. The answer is 0.90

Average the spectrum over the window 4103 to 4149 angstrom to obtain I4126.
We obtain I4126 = 14.5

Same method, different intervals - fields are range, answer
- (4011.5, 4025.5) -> 15.6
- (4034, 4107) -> 14.8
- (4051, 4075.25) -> 14.8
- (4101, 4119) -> 13.2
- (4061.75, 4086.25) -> 15.1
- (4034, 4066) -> 15.4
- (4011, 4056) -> 15.5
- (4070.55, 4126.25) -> 14.3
